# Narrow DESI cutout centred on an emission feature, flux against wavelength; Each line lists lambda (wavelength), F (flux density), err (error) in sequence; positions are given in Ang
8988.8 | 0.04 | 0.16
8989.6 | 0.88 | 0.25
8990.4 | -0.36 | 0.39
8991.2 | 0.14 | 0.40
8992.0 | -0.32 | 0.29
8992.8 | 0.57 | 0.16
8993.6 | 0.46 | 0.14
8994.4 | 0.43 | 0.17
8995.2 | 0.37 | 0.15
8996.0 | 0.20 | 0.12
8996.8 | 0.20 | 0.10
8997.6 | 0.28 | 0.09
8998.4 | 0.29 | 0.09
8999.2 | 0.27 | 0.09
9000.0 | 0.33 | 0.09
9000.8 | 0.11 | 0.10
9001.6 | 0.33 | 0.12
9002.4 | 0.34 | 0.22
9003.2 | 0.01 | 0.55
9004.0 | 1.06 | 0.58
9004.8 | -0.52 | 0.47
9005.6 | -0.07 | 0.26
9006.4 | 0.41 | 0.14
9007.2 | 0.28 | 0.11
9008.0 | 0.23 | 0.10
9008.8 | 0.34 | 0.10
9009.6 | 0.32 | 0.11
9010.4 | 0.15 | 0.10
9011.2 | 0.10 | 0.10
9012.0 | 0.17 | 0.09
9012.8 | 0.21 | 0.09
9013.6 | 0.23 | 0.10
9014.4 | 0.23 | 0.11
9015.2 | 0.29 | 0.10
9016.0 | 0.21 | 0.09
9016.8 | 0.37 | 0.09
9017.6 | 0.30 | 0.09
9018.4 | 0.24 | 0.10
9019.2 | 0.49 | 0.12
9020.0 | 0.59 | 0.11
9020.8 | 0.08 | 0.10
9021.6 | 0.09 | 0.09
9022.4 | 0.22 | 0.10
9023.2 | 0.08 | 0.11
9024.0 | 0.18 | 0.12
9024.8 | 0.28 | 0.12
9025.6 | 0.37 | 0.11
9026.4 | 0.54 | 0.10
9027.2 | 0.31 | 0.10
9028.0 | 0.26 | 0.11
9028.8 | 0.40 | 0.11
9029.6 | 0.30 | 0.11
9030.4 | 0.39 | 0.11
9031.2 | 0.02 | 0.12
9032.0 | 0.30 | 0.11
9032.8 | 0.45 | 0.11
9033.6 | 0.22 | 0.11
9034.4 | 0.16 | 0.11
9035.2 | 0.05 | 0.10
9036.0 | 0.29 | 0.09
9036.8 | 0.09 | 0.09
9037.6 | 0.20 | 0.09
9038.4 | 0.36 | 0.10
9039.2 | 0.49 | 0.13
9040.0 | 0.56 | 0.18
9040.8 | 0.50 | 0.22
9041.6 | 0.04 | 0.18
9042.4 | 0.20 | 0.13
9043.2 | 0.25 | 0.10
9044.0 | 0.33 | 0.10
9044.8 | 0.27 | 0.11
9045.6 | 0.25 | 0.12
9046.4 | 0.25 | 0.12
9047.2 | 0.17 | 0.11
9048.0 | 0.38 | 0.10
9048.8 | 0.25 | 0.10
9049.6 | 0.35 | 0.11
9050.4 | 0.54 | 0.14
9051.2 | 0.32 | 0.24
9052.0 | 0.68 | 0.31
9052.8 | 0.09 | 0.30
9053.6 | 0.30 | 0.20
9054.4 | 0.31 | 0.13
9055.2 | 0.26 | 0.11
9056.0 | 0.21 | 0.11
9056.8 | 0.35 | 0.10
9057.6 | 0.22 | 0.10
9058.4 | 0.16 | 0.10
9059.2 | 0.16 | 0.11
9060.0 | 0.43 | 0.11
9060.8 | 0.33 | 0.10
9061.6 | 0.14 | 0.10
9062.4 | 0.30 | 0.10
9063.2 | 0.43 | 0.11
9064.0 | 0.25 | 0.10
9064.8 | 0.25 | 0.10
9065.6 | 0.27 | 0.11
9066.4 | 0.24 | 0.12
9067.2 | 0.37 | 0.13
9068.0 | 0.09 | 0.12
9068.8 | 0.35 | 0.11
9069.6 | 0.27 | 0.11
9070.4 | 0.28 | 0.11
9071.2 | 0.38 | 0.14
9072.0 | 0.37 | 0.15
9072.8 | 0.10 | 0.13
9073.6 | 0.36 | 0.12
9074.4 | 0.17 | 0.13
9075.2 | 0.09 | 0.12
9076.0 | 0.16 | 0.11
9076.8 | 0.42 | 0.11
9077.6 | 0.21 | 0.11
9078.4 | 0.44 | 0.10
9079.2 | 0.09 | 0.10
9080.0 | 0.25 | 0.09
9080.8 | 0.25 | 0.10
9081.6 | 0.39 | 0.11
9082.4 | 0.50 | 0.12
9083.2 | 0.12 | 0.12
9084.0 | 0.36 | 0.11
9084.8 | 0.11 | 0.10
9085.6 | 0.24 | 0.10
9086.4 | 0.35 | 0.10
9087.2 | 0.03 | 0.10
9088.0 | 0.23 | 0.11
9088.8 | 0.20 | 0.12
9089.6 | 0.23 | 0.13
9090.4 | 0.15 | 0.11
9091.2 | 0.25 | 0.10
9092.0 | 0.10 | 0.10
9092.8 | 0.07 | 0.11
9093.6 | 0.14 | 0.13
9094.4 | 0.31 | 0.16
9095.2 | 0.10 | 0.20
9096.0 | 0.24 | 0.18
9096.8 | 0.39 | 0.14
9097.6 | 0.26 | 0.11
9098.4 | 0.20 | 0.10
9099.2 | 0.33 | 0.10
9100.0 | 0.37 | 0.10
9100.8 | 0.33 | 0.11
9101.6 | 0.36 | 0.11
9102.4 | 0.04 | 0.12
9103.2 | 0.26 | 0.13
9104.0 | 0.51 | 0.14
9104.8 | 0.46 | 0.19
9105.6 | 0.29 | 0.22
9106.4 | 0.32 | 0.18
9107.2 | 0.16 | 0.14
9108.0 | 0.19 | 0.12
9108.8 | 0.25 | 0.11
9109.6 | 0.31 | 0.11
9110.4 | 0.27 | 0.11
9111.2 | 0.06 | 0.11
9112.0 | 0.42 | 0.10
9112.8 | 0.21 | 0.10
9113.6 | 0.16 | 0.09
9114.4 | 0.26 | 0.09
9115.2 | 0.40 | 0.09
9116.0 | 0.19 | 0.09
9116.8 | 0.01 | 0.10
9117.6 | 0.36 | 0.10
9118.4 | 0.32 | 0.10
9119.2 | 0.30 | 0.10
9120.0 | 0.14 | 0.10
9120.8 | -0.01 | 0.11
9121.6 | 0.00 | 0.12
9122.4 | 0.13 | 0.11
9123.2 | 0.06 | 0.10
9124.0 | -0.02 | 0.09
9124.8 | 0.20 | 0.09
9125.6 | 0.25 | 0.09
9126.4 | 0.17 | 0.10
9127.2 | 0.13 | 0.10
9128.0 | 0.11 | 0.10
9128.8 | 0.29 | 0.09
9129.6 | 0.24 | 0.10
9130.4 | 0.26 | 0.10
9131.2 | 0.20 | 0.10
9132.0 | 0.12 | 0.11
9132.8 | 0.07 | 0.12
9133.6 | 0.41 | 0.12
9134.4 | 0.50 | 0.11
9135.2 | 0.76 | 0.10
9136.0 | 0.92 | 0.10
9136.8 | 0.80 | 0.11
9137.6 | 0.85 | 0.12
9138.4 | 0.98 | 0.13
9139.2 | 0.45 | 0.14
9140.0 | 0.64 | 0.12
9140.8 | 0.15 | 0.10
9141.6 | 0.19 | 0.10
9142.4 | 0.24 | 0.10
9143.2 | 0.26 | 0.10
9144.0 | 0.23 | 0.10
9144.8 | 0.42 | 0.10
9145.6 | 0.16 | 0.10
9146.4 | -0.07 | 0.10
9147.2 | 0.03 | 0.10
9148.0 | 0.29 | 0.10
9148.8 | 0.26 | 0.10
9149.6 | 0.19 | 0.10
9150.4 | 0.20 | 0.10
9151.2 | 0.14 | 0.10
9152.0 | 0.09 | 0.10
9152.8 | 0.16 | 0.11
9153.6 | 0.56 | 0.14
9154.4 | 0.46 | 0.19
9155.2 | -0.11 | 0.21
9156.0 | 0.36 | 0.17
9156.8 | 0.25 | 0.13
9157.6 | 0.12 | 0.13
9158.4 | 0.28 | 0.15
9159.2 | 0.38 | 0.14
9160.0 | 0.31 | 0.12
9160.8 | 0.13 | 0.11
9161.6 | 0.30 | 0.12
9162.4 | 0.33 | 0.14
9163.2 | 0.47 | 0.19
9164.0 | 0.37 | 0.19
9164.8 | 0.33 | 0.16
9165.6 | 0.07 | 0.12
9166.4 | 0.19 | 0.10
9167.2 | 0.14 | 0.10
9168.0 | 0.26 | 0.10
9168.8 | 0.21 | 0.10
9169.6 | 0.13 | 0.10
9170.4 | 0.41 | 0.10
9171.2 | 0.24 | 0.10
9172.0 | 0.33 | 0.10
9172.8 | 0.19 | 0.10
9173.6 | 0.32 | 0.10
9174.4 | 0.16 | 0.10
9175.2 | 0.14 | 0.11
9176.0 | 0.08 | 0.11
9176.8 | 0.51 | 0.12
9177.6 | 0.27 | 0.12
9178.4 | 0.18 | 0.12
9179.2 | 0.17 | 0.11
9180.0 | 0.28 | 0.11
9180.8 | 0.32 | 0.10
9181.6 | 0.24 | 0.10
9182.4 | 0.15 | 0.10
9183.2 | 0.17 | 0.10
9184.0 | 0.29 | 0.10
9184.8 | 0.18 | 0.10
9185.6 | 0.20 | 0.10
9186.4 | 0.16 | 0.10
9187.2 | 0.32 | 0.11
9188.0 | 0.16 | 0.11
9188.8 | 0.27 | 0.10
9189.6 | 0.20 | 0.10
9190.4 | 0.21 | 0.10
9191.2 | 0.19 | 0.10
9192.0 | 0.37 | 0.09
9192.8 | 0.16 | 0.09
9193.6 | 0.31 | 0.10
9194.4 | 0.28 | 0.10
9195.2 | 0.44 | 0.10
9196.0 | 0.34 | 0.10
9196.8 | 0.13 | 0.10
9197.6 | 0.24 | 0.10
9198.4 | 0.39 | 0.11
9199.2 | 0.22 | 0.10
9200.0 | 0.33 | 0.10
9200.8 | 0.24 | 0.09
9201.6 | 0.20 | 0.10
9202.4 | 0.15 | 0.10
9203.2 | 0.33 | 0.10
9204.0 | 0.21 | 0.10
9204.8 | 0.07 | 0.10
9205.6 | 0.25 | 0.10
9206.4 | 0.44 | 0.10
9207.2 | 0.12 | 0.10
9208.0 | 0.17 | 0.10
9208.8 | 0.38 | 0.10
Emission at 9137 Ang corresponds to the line H-gamma 4340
